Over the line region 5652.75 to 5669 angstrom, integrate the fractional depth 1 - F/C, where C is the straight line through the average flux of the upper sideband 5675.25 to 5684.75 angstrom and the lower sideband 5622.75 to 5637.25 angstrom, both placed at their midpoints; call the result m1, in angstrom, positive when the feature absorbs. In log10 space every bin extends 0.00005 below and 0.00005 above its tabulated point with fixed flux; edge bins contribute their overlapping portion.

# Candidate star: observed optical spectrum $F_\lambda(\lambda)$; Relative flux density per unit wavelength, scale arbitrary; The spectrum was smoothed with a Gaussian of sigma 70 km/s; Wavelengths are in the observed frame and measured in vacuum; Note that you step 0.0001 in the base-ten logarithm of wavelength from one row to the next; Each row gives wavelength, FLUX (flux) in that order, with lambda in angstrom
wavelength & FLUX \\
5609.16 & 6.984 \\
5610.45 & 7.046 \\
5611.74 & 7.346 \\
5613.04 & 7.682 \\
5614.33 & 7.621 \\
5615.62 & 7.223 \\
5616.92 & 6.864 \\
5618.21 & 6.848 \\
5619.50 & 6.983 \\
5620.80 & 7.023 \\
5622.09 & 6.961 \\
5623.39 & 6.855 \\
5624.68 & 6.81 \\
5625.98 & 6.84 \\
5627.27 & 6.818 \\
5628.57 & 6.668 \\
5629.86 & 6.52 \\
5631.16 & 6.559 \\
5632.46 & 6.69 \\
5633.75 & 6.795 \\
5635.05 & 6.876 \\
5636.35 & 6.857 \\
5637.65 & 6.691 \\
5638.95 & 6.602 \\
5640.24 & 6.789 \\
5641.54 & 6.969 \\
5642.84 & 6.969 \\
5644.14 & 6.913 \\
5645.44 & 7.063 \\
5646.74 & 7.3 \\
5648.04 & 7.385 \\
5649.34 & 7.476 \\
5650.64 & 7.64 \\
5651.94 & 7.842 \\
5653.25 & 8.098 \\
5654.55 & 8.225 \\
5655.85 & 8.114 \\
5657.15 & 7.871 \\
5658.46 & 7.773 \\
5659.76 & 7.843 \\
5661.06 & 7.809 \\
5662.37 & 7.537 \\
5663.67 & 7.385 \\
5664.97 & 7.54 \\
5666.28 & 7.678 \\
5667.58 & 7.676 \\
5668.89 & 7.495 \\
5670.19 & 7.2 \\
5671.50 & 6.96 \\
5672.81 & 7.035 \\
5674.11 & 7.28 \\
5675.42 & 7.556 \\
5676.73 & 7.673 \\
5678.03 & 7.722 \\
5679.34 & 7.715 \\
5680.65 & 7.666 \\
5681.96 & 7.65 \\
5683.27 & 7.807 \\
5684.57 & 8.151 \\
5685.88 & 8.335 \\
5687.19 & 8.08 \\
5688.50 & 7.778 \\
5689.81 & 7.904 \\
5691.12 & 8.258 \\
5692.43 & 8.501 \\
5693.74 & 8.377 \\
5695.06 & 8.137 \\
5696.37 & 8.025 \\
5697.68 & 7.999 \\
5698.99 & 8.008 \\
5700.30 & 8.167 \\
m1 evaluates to -0.9 angstrom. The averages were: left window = 6.75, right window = 7.74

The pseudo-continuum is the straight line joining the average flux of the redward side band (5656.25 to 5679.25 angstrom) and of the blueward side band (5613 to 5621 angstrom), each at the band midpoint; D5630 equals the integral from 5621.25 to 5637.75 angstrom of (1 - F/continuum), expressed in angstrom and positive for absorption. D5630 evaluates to 1.1 angstrom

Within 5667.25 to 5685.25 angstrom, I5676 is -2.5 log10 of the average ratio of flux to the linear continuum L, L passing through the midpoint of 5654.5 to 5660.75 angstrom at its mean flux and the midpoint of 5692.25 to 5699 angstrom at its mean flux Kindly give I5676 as 0.07 mag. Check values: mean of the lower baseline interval 7.94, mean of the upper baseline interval 8.16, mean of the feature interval 7.54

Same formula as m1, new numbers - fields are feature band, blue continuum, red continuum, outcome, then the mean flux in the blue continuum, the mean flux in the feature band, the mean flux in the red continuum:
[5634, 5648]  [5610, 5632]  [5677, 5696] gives 0.7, 6.98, 6.92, 8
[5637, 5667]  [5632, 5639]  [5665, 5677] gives -1.7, 6.76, 7.46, 7.39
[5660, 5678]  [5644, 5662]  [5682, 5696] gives 0.9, 7.69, 7.47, 8.11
